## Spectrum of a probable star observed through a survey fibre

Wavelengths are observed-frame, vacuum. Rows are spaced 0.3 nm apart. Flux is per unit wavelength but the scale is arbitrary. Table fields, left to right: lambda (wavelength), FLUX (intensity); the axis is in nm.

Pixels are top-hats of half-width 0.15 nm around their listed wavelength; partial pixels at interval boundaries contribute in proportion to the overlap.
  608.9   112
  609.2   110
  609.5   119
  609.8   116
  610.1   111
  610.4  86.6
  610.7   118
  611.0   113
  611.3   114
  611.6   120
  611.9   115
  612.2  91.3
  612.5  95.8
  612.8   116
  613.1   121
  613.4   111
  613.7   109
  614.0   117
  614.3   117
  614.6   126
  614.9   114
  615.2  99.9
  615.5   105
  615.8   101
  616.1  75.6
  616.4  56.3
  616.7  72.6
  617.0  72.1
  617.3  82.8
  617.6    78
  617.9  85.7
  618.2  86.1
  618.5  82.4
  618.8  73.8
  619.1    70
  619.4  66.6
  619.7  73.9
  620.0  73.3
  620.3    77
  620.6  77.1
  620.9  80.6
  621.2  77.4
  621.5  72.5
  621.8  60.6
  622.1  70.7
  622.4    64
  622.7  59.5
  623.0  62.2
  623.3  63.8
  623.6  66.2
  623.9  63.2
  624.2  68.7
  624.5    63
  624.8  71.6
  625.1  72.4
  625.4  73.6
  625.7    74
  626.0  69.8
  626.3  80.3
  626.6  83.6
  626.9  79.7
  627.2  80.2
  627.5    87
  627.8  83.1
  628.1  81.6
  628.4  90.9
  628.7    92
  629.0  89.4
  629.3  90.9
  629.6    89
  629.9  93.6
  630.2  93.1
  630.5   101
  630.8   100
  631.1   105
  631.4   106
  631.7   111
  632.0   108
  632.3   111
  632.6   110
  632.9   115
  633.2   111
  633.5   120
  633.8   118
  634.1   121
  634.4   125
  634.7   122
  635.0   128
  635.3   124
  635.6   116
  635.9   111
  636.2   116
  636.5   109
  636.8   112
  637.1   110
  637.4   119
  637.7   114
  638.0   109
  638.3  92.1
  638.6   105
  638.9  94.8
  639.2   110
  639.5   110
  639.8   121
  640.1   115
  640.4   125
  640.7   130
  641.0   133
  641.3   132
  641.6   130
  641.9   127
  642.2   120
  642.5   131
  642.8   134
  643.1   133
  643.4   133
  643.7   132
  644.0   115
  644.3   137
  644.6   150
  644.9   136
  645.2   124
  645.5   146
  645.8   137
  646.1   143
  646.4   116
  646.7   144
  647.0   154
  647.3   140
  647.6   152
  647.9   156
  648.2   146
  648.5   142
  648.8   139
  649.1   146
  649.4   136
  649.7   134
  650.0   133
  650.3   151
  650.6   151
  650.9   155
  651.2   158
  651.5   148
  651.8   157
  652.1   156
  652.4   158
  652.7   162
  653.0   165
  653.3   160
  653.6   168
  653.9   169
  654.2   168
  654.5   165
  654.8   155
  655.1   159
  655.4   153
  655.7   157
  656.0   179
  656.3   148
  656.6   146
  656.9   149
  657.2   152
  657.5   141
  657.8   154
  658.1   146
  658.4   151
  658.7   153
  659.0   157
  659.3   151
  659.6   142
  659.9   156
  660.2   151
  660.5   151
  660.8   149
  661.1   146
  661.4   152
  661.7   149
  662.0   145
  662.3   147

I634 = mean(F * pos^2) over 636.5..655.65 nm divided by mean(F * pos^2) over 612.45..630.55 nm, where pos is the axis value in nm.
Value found 1.8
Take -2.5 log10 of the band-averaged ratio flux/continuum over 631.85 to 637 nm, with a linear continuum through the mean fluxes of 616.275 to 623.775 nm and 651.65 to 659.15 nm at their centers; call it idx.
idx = -0.09 mag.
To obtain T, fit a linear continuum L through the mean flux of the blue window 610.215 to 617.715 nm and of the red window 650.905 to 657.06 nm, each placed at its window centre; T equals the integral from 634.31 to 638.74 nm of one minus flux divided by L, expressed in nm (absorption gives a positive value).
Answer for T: 0.65 nm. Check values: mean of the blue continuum 101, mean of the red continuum 159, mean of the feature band 114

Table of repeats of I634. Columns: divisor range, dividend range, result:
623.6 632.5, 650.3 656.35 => 1.99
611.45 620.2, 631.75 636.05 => 1.33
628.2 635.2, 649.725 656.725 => 1.58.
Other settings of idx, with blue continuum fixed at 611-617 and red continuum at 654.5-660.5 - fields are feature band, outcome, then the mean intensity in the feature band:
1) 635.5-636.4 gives 0.130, 114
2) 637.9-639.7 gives 0.258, 104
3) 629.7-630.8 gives 0.258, 96.1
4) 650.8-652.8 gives -0.070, 156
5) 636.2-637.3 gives 0.161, 112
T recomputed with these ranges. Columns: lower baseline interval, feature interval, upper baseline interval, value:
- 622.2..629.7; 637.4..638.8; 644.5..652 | 0.082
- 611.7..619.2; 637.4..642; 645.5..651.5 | 0.515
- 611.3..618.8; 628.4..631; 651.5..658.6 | 0.562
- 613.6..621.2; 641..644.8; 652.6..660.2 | 0.021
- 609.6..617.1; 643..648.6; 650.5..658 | 0.291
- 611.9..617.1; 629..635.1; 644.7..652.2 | 0.741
